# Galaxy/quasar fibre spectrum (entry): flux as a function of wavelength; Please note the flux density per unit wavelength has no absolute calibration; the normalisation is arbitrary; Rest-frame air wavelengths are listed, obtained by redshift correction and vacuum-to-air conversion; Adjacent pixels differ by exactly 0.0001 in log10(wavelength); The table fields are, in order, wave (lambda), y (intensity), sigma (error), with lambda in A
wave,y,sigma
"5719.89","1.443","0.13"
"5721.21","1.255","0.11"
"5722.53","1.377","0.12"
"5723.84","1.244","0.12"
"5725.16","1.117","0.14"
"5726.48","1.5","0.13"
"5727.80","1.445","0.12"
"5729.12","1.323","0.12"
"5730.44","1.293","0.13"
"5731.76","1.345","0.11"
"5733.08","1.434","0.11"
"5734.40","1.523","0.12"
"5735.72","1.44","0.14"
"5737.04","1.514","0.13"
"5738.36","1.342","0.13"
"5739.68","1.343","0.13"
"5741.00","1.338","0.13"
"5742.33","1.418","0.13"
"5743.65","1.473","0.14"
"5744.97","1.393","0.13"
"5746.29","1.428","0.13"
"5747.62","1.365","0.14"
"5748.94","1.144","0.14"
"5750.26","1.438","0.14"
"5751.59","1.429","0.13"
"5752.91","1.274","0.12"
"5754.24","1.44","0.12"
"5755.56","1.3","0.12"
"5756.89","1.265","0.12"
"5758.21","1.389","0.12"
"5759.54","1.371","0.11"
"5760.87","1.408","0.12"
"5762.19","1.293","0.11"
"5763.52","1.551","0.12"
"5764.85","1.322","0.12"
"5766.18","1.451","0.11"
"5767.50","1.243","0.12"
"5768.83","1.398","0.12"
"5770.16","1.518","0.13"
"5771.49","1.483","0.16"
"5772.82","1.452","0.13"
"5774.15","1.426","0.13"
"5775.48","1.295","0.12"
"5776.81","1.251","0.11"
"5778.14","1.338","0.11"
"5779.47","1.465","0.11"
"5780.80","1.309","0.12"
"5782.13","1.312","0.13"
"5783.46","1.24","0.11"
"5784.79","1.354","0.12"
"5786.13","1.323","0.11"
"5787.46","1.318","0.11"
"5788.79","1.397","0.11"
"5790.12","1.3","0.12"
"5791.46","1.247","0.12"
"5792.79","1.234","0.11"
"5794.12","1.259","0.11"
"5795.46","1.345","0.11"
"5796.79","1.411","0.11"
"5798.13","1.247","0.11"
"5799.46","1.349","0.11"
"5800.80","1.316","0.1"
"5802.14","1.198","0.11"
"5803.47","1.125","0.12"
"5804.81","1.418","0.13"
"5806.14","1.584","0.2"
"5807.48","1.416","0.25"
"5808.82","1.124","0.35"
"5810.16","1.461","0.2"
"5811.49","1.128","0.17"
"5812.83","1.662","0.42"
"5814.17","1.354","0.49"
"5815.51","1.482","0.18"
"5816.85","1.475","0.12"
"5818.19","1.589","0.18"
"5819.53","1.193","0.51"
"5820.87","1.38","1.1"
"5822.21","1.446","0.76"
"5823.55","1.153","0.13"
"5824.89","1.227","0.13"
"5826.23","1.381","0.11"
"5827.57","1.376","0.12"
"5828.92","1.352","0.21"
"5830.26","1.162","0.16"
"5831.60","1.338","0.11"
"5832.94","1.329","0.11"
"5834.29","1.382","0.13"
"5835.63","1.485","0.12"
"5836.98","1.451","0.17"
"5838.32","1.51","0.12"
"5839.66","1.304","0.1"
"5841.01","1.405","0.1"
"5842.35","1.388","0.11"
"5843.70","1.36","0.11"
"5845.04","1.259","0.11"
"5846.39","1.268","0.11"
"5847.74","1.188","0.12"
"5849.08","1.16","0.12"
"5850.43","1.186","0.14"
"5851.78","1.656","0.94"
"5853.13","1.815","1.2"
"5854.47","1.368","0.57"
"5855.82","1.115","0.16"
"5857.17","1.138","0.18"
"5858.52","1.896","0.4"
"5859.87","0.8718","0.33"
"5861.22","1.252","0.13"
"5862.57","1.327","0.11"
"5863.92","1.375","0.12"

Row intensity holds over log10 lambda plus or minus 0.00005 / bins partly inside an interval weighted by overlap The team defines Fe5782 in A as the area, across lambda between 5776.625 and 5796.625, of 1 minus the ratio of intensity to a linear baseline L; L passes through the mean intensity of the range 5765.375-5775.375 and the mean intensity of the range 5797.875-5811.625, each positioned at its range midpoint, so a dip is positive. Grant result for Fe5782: 0.8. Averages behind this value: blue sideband 1.42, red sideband 1.32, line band 1.32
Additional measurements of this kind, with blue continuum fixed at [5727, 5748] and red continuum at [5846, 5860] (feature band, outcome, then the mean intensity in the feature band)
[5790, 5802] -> 0.70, 1.3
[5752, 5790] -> 0.66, 1.36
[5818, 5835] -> 0.49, 1.32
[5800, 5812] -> 0.54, 1.31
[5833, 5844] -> -0.40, 1.41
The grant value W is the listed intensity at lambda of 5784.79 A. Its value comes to 1.354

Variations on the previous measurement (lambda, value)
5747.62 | 1.365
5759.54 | 1.371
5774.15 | 1.426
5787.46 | 1.318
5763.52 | 1.551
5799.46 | 1.349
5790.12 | 1.3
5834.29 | 1.382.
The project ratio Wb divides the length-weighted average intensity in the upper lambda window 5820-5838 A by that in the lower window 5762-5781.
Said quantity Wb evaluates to 1.0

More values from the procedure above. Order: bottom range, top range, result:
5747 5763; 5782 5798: 0.97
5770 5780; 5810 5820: 1.02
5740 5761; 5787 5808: 0.97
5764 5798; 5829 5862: 1.00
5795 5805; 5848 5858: 1.04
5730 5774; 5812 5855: 0.99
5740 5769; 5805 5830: 1.00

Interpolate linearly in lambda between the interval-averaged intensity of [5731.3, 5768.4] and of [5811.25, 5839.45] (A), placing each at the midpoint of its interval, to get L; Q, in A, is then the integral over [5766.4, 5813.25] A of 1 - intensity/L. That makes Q 1.3 A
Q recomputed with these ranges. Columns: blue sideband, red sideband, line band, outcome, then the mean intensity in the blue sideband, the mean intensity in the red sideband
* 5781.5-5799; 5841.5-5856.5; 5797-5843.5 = -1.17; 1.31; 1.34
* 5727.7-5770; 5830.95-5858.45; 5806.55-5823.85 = -0.14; 1.38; 1.37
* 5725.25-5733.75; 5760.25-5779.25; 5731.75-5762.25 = -0.06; 1.37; 1.39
